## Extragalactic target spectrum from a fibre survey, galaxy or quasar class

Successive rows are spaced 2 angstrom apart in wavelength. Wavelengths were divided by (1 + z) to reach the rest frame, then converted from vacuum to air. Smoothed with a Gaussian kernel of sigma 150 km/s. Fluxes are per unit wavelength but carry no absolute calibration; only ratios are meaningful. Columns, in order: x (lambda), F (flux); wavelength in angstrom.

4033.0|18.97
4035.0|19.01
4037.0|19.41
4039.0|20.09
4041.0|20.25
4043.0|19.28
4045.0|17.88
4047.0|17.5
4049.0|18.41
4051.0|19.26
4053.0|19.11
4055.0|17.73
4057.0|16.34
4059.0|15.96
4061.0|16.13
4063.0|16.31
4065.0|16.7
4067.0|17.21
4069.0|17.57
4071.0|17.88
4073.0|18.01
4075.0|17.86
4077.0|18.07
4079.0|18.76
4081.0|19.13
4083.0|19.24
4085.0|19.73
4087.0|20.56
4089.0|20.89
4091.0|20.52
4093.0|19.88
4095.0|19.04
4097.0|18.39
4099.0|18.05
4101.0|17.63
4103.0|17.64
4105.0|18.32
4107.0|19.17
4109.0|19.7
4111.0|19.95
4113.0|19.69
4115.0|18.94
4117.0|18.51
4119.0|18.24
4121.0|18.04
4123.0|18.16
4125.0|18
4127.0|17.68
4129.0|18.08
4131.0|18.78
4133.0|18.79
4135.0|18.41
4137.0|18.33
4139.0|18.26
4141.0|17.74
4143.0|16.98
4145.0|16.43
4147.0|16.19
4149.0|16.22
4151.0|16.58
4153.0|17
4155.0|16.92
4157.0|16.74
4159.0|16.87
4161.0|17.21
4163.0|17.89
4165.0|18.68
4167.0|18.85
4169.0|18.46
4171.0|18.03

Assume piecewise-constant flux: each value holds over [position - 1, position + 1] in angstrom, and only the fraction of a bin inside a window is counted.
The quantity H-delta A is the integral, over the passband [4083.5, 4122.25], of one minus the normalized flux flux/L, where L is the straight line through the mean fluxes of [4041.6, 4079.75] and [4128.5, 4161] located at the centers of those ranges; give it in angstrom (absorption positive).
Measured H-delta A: -3.4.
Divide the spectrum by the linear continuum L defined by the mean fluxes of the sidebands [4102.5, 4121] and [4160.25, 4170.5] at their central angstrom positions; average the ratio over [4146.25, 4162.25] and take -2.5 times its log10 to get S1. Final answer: 0.10 mag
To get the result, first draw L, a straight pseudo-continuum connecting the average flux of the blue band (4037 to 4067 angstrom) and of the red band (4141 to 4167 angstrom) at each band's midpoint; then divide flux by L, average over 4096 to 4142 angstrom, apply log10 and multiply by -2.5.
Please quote -0.065 mag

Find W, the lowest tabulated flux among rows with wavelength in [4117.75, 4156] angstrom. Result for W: 16.19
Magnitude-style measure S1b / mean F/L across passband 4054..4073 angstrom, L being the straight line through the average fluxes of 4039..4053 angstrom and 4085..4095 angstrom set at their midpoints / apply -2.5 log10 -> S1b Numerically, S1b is 0.15 mag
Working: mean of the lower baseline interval 18.9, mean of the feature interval 16.9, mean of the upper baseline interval 20.2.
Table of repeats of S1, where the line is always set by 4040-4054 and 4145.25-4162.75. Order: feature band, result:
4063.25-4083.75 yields 0.02 mag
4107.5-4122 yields -0.09 mag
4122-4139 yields -0.07 mag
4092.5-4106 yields -0.03 mag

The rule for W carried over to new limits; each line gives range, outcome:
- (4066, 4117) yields 17.21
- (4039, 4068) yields 15.96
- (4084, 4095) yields 19.04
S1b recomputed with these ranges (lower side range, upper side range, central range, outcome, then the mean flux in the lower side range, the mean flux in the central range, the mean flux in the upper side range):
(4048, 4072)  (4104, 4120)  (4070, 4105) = -0.04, 17.4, 18.9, 19.1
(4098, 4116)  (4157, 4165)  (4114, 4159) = 0.02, 18.8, 17.7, 17.4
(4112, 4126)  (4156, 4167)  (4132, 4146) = 0.01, 18.5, 17.8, 17.6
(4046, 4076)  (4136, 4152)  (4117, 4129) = -0.05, 17.5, 18.1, 17.1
